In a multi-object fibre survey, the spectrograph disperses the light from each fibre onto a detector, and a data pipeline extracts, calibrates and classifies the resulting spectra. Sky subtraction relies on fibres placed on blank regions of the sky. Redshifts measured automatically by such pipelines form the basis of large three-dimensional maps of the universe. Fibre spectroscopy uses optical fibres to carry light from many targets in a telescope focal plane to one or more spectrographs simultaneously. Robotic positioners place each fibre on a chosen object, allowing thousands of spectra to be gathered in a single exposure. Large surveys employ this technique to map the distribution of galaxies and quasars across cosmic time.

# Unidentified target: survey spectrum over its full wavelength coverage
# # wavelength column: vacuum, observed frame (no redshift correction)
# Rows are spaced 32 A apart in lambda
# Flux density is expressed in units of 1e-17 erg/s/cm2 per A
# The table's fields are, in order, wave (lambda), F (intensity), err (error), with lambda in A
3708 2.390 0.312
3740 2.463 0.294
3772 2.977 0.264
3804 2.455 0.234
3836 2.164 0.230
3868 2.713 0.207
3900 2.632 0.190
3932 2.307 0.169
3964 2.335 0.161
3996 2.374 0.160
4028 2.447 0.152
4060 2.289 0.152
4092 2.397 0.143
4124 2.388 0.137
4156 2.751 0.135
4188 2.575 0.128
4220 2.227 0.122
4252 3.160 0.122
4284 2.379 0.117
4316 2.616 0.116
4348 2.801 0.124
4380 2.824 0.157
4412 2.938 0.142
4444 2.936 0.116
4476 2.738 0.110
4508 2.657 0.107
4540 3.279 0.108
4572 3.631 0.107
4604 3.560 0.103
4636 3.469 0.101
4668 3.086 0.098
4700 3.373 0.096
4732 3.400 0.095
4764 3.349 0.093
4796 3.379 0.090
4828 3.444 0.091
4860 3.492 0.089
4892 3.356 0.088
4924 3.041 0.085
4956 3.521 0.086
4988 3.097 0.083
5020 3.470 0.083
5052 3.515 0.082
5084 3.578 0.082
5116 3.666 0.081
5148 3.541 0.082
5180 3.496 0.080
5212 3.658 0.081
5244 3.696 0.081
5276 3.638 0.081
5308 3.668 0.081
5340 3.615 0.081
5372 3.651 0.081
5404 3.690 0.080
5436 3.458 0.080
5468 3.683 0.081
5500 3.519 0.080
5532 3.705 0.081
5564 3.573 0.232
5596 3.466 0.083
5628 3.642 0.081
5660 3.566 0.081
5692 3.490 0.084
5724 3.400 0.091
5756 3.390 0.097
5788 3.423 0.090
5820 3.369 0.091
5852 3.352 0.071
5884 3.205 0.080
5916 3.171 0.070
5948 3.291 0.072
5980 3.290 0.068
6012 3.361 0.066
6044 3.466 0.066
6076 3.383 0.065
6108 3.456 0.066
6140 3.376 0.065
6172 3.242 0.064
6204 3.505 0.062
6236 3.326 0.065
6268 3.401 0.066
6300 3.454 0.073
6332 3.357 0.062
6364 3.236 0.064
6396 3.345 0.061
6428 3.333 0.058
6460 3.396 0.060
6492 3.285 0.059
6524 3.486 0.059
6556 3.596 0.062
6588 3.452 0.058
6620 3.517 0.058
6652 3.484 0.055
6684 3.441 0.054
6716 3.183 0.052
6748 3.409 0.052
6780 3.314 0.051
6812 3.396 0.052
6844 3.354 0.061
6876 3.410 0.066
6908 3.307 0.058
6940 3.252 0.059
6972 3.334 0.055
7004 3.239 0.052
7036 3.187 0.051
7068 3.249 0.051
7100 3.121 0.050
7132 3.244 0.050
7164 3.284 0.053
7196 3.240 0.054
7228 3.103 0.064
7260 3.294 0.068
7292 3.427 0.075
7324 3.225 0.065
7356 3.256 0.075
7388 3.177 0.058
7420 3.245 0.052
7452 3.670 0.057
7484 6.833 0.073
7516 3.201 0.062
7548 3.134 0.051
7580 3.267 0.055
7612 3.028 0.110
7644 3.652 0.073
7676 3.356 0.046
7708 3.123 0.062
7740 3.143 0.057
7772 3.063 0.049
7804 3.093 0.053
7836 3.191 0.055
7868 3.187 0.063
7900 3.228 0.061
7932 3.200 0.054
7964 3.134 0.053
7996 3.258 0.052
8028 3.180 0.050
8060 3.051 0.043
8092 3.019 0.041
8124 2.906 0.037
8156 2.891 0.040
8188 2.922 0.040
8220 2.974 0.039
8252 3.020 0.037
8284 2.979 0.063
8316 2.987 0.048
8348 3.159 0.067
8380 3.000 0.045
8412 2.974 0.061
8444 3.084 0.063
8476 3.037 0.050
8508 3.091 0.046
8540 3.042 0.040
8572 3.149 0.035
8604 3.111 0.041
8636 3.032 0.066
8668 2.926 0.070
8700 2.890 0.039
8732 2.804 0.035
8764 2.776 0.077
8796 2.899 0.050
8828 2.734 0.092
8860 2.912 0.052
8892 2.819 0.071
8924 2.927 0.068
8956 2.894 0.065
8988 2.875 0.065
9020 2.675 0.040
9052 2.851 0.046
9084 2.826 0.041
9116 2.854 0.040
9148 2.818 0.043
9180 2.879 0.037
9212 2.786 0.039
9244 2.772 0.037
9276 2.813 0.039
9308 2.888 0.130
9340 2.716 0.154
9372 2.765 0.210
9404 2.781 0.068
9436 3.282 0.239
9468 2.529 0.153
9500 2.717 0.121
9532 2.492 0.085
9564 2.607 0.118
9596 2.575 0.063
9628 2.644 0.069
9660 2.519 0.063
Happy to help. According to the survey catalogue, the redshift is 0.14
